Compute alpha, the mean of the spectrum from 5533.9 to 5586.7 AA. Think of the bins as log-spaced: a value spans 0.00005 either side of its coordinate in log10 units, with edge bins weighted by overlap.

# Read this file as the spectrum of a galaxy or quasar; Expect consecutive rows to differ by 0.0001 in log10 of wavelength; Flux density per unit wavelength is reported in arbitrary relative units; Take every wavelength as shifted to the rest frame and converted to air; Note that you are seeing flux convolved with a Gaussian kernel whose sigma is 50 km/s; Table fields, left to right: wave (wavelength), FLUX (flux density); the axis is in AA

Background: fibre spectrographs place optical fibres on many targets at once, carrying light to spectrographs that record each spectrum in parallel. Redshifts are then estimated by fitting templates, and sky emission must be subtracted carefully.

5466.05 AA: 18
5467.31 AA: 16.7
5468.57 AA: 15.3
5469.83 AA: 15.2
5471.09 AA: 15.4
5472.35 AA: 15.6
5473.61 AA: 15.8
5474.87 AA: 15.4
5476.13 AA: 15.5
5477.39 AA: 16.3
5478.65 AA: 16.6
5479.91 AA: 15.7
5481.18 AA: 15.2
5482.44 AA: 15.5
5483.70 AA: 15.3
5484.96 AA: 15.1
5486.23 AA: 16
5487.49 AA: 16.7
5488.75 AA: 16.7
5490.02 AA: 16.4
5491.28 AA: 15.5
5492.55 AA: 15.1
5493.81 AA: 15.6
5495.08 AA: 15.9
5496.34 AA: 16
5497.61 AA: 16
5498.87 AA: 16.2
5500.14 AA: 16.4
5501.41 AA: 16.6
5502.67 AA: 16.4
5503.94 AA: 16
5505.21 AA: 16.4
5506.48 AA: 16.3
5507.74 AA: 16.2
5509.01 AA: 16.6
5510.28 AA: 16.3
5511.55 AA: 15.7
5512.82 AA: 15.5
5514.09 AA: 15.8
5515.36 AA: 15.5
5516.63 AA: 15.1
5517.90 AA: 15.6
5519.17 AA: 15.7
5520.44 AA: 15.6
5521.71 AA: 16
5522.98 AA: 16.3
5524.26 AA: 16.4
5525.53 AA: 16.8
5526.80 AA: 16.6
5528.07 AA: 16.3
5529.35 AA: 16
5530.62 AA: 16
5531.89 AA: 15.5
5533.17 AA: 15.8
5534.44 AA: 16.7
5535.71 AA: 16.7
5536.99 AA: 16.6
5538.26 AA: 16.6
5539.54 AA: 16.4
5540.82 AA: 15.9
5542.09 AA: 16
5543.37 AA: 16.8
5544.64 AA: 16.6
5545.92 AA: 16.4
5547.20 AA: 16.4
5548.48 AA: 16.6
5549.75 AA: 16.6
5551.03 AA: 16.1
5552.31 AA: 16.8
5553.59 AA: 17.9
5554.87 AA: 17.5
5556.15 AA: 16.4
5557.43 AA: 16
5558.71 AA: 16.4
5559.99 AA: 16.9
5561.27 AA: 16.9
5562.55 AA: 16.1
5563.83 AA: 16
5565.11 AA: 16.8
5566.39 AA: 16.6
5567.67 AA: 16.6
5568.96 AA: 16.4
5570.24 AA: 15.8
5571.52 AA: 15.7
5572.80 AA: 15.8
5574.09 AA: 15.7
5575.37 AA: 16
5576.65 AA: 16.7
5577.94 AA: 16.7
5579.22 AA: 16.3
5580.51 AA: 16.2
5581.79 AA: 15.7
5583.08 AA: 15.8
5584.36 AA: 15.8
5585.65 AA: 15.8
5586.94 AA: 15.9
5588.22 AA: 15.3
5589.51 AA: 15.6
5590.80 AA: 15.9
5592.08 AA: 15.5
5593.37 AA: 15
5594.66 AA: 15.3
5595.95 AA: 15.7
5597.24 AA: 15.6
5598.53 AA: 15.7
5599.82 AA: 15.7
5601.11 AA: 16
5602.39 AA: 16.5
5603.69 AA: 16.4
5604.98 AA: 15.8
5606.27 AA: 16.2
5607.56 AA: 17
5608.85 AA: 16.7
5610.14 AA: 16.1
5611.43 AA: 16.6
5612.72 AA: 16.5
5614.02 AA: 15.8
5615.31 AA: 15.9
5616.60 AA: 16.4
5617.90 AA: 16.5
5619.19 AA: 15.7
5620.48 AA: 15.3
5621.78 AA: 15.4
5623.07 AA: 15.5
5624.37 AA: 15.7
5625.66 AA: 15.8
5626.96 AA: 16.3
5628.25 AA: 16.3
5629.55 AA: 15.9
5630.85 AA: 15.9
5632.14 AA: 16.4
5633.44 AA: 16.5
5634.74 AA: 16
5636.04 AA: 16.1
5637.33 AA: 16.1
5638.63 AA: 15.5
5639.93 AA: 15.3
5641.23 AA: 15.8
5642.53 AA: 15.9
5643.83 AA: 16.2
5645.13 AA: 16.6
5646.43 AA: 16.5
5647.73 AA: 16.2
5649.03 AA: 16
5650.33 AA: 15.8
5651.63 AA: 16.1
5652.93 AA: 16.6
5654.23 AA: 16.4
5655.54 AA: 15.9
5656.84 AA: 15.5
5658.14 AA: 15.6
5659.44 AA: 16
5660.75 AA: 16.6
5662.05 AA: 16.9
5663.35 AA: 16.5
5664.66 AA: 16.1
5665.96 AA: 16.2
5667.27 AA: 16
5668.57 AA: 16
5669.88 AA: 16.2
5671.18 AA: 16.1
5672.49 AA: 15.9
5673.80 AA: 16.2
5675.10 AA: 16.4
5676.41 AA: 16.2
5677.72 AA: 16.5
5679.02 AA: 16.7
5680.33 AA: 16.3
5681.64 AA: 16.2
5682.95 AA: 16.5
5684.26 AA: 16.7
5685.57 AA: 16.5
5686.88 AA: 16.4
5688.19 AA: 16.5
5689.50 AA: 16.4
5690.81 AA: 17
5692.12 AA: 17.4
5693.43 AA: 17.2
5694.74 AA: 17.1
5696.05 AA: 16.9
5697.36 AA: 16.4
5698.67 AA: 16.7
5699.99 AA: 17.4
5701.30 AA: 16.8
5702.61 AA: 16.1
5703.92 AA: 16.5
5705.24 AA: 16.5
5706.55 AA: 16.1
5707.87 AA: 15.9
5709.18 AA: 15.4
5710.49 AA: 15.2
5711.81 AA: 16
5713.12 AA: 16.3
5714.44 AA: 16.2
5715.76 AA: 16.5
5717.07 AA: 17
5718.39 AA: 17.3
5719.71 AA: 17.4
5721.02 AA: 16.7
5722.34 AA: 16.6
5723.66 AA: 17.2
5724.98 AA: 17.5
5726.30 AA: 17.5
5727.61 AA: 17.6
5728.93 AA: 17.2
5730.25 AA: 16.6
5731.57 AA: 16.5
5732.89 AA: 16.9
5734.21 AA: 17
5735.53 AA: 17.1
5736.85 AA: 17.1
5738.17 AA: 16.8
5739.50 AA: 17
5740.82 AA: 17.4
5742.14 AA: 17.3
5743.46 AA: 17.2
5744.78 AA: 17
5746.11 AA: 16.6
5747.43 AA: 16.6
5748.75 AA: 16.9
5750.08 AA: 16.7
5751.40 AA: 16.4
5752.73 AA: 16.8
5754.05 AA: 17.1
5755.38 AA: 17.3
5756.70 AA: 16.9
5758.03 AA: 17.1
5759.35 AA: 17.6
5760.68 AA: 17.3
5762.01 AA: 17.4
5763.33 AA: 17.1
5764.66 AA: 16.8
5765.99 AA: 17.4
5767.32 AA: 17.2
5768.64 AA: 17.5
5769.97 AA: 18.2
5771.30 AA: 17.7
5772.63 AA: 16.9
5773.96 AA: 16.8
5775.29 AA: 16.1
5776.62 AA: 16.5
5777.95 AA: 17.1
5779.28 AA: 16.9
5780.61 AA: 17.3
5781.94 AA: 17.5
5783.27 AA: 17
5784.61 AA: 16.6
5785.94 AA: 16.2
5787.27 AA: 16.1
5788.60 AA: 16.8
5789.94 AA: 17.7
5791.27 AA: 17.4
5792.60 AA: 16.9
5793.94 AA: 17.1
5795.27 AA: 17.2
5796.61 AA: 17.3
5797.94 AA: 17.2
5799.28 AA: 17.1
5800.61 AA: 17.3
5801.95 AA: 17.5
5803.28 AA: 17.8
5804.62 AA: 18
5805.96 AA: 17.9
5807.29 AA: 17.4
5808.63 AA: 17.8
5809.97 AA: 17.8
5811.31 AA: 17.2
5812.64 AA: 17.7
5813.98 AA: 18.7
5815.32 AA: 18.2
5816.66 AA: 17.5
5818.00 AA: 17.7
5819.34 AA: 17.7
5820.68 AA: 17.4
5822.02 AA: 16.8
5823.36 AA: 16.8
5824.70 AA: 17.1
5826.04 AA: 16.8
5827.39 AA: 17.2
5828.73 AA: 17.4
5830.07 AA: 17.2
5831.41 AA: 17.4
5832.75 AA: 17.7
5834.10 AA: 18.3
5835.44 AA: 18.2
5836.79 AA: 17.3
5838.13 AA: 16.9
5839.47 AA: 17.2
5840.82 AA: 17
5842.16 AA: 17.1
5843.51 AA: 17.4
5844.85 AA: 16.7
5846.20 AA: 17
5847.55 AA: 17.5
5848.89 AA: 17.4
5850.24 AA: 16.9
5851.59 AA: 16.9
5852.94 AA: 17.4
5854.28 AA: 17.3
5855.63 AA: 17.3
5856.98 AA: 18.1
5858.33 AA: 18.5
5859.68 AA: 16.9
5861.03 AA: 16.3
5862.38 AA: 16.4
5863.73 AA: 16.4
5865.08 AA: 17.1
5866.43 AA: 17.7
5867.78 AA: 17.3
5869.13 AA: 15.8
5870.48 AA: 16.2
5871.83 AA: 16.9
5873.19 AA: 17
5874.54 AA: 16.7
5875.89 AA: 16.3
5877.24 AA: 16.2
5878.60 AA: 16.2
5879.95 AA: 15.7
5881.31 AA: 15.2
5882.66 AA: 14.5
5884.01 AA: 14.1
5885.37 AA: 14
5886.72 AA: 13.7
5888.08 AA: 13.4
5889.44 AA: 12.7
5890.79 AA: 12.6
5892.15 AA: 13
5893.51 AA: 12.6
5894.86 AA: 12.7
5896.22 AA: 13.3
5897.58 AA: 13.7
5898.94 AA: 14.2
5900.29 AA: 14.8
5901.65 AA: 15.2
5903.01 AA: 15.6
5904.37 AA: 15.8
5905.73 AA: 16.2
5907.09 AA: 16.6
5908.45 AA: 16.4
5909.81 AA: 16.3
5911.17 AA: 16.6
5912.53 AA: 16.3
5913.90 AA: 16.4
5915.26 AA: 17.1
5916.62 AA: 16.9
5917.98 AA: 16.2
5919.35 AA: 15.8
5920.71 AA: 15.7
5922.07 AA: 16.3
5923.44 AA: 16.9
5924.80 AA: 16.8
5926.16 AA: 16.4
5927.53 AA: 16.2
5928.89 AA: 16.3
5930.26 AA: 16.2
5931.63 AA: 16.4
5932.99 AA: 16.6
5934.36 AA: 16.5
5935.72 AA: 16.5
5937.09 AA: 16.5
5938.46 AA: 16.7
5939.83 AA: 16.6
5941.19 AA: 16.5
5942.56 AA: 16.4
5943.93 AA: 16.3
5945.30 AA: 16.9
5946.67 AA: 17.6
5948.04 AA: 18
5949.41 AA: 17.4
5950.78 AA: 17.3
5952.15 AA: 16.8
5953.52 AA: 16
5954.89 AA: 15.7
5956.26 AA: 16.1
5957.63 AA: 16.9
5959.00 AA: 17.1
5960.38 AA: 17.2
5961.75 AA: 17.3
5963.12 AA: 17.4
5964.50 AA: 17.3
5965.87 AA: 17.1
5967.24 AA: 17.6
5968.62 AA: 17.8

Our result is 16.4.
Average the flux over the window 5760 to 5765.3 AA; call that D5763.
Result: 17.1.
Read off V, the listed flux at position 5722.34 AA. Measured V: 16.6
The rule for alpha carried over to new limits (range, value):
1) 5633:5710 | 16.3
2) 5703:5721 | 16.3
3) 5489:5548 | 16.1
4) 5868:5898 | 14.7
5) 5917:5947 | 16.5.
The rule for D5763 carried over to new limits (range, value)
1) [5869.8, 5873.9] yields 16.7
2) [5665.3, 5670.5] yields 16.1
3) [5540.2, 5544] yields 16.2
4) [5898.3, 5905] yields 15.1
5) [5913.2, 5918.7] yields 16.6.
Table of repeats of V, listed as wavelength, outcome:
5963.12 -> 17.4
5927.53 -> 16.2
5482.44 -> 15.5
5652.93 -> 16.6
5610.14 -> 16.1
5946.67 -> 17.6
